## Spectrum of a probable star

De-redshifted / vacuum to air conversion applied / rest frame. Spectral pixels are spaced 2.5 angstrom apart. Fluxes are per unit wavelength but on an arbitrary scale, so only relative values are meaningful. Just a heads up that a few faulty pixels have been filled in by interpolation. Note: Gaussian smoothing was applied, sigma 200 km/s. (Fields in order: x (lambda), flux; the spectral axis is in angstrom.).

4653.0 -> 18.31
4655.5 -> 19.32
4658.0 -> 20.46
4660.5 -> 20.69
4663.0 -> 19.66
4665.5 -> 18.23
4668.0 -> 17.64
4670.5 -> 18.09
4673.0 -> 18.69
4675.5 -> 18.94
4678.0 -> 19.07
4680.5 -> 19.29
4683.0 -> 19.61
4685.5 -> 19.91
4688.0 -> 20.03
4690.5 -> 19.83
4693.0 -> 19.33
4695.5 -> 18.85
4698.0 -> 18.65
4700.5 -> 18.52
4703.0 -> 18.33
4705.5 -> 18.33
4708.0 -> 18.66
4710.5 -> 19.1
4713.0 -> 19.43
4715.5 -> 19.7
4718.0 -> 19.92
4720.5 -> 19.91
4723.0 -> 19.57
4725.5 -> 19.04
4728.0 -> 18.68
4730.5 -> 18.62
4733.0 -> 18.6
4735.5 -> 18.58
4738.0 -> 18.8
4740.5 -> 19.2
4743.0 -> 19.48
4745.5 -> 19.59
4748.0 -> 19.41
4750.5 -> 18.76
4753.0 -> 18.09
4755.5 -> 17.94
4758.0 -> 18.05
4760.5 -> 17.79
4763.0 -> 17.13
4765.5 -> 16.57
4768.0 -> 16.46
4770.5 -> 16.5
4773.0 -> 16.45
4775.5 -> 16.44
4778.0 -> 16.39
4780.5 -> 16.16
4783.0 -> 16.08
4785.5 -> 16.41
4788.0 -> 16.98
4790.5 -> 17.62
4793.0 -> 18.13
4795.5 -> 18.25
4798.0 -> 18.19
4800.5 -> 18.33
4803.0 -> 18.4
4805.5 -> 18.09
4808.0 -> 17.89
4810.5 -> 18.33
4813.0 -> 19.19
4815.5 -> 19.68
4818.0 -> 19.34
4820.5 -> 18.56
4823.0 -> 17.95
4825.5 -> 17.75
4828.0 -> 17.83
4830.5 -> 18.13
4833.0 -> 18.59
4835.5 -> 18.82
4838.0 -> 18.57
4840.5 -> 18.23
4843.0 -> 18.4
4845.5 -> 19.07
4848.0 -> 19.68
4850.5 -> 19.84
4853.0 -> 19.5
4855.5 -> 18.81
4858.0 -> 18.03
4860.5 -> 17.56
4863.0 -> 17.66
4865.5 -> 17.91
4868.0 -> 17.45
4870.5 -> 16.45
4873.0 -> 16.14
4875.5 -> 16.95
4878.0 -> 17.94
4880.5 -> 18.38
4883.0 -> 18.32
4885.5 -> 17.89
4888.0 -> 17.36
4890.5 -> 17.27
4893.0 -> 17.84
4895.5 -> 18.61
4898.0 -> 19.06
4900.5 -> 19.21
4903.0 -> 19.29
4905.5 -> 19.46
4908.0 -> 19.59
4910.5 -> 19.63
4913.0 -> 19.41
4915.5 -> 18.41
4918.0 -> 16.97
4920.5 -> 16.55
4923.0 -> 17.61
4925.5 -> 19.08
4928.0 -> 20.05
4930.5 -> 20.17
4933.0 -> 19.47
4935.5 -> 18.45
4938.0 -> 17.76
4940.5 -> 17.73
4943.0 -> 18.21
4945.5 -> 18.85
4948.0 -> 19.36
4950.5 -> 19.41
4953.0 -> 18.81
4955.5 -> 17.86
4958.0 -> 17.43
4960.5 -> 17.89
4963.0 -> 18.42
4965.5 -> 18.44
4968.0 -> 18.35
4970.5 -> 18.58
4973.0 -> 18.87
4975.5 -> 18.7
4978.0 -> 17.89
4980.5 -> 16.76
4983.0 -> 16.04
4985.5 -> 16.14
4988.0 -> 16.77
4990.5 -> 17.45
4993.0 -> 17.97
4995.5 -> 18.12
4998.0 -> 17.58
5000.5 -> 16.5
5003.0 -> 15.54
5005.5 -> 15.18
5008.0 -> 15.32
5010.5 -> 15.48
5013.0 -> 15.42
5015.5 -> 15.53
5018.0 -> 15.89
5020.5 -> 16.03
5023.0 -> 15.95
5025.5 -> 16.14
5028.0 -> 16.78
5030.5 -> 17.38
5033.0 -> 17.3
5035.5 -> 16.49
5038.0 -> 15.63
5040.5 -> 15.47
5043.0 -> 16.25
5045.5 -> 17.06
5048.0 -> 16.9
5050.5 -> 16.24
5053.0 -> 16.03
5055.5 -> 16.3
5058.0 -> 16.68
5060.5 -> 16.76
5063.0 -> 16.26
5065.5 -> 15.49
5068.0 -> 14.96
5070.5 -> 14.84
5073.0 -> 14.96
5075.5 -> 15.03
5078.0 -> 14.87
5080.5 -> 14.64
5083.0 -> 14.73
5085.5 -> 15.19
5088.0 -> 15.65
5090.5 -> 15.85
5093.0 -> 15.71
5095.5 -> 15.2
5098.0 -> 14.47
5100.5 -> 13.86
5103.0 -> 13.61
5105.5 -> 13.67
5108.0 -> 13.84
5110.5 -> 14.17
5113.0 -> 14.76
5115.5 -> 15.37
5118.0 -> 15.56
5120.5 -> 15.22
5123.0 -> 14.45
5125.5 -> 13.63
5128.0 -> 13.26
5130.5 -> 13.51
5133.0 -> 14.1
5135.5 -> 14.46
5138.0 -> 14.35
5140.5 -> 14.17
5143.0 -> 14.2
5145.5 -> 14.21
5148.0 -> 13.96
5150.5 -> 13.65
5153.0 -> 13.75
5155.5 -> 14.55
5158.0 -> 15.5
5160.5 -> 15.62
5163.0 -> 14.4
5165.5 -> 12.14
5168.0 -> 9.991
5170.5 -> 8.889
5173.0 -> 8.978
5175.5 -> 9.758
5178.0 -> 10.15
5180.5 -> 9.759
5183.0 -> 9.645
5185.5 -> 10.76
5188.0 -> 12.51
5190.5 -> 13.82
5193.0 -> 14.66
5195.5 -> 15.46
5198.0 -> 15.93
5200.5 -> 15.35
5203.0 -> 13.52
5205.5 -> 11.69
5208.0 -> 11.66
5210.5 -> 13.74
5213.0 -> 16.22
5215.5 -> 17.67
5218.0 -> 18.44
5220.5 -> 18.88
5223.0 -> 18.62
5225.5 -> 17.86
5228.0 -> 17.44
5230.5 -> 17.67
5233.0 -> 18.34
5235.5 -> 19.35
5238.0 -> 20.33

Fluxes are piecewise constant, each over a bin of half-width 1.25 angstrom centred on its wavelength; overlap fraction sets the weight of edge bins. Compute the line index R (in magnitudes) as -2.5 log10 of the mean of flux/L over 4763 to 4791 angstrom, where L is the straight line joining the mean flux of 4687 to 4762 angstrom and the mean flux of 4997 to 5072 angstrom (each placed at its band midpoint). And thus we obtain 0.12 mag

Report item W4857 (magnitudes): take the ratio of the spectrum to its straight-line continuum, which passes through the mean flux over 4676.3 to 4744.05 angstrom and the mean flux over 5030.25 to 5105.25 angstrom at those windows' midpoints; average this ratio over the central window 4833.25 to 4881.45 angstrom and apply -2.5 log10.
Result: -0.030 mag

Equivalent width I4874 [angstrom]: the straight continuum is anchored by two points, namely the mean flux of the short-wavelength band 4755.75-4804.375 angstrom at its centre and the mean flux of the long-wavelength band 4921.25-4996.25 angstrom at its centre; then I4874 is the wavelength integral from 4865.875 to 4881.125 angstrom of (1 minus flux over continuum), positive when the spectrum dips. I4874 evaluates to 0.4 angstrom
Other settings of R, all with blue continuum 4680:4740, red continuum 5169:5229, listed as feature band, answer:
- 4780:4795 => 0.08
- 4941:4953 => -0.14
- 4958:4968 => -0.11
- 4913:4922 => -0.05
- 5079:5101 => -0.01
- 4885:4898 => -0.05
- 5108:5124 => -0.01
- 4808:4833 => -0.03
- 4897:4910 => -0.14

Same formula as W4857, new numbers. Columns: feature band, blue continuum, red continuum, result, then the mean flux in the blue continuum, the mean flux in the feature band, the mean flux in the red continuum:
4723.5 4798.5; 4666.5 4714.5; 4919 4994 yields 0.055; 19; 17.8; 18.2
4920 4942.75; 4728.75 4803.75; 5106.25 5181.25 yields -0.173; 17.8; 18.6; 13.4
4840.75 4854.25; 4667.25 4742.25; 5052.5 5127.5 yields -0.098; 19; 19.2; 15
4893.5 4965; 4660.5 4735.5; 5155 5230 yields -0.126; 19.1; 18.7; 13.8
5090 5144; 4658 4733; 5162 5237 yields 0.040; 19.1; 14.4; 14.1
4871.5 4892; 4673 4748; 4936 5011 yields 0.038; 19.2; 17.5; 17.6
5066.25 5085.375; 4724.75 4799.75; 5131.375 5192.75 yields -0.084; 17.8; 14.9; 12.7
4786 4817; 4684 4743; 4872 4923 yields 0.027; 19.1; 18.2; 18.2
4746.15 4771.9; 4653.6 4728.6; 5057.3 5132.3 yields 0.045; 19.2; 17.7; 14.9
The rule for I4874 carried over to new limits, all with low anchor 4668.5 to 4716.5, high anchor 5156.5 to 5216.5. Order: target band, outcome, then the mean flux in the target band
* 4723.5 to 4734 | -0.1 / 18.8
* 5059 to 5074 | -1.3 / 15.6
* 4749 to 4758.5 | 0.0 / 18.3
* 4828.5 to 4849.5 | -1.8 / 18.7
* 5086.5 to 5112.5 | -1.3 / 14.6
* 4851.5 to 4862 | -0.9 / 18.5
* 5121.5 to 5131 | -0.1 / 13.8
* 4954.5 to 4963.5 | -1.2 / 17.9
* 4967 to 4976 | -1.8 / 18.6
